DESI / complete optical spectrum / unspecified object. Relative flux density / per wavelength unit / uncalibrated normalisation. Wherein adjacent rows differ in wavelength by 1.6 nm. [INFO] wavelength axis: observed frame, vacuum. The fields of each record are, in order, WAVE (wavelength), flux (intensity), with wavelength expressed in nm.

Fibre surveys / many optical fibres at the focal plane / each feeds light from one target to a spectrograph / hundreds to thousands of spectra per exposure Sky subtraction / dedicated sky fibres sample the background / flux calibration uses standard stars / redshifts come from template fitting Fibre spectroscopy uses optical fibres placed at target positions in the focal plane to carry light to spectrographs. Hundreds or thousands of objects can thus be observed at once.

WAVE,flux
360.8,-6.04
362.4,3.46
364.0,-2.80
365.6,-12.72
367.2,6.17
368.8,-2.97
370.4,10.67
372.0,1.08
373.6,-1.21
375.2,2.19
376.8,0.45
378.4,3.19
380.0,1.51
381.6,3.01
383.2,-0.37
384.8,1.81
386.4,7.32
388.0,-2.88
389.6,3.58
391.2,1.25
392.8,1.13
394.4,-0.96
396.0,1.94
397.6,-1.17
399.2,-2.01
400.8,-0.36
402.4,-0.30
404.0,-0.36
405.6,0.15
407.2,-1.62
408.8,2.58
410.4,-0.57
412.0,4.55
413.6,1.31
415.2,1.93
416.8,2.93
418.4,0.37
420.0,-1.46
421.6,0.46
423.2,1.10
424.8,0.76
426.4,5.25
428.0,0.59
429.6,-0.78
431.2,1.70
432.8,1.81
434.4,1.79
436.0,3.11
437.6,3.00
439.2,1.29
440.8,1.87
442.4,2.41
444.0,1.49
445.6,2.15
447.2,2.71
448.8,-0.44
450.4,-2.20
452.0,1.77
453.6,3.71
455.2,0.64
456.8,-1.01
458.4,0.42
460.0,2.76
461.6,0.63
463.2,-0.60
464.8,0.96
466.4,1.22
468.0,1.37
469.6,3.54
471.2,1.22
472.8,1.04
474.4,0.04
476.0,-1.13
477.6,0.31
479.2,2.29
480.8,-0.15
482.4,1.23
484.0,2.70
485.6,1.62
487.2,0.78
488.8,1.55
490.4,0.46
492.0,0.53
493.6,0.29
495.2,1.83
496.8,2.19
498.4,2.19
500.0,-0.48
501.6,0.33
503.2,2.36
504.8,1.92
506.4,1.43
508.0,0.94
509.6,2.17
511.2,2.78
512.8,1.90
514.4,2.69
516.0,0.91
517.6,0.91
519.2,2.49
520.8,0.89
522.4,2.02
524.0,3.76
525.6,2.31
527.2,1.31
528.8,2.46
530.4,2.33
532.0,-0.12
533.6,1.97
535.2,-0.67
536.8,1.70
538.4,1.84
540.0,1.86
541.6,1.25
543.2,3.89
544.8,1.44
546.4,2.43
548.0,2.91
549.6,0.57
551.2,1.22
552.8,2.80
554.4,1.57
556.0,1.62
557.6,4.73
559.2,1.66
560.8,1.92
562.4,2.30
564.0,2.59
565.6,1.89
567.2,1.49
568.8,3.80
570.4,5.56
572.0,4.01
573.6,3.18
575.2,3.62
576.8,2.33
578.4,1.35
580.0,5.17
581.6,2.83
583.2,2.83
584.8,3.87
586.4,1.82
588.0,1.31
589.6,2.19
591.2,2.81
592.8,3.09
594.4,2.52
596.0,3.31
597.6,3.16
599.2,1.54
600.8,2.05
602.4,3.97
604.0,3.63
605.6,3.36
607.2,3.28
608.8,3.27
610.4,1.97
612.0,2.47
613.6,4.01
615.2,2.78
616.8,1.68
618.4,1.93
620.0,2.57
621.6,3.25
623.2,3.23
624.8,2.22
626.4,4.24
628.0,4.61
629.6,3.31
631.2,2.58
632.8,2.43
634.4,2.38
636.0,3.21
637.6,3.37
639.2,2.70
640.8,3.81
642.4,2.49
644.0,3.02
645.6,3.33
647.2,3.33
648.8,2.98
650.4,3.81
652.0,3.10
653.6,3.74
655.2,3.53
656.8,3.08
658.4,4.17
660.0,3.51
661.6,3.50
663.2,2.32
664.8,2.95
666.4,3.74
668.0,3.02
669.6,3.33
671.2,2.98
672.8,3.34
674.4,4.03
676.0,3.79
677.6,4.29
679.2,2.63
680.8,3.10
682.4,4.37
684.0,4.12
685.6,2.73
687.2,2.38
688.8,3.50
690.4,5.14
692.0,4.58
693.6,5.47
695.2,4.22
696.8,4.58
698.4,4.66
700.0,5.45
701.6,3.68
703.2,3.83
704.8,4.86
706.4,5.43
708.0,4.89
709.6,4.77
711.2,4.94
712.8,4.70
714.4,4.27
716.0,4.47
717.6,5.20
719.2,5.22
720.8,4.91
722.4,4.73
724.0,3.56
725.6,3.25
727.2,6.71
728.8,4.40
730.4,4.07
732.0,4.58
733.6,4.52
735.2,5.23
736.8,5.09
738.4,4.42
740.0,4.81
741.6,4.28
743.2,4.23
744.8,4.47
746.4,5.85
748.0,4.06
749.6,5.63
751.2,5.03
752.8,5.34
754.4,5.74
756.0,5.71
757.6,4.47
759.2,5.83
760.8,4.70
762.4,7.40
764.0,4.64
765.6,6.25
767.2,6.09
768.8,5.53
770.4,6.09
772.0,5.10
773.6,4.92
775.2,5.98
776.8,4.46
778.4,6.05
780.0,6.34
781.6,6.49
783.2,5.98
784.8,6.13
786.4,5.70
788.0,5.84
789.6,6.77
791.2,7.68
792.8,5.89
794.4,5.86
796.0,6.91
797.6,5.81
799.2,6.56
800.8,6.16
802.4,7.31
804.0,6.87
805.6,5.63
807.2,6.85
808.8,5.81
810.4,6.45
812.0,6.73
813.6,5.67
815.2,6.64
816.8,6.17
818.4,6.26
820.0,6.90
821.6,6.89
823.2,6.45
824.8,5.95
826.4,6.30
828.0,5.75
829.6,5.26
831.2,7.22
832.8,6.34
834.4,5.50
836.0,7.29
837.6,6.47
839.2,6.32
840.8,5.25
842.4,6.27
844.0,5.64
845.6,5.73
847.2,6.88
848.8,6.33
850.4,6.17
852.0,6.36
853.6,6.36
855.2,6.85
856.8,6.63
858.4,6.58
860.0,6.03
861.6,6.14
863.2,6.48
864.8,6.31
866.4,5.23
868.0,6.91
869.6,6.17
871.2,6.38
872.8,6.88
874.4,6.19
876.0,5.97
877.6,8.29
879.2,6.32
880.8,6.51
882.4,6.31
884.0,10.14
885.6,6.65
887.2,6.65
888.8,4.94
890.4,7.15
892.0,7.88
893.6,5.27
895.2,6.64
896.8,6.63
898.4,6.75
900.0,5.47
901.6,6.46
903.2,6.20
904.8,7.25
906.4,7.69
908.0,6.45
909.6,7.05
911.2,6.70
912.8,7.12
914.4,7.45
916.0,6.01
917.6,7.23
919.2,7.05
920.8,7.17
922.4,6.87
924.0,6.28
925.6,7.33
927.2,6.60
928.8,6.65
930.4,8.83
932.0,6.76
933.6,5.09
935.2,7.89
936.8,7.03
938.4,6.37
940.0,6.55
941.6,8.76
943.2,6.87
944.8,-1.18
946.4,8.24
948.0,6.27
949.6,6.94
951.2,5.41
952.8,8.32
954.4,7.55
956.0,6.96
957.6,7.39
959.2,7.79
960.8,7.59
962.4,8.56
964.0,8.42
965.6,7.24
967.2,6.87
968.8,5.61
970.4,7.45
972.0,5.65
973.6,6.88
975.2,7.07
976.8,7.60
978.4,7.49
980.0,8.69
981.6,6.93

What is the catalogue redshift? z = 0.73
